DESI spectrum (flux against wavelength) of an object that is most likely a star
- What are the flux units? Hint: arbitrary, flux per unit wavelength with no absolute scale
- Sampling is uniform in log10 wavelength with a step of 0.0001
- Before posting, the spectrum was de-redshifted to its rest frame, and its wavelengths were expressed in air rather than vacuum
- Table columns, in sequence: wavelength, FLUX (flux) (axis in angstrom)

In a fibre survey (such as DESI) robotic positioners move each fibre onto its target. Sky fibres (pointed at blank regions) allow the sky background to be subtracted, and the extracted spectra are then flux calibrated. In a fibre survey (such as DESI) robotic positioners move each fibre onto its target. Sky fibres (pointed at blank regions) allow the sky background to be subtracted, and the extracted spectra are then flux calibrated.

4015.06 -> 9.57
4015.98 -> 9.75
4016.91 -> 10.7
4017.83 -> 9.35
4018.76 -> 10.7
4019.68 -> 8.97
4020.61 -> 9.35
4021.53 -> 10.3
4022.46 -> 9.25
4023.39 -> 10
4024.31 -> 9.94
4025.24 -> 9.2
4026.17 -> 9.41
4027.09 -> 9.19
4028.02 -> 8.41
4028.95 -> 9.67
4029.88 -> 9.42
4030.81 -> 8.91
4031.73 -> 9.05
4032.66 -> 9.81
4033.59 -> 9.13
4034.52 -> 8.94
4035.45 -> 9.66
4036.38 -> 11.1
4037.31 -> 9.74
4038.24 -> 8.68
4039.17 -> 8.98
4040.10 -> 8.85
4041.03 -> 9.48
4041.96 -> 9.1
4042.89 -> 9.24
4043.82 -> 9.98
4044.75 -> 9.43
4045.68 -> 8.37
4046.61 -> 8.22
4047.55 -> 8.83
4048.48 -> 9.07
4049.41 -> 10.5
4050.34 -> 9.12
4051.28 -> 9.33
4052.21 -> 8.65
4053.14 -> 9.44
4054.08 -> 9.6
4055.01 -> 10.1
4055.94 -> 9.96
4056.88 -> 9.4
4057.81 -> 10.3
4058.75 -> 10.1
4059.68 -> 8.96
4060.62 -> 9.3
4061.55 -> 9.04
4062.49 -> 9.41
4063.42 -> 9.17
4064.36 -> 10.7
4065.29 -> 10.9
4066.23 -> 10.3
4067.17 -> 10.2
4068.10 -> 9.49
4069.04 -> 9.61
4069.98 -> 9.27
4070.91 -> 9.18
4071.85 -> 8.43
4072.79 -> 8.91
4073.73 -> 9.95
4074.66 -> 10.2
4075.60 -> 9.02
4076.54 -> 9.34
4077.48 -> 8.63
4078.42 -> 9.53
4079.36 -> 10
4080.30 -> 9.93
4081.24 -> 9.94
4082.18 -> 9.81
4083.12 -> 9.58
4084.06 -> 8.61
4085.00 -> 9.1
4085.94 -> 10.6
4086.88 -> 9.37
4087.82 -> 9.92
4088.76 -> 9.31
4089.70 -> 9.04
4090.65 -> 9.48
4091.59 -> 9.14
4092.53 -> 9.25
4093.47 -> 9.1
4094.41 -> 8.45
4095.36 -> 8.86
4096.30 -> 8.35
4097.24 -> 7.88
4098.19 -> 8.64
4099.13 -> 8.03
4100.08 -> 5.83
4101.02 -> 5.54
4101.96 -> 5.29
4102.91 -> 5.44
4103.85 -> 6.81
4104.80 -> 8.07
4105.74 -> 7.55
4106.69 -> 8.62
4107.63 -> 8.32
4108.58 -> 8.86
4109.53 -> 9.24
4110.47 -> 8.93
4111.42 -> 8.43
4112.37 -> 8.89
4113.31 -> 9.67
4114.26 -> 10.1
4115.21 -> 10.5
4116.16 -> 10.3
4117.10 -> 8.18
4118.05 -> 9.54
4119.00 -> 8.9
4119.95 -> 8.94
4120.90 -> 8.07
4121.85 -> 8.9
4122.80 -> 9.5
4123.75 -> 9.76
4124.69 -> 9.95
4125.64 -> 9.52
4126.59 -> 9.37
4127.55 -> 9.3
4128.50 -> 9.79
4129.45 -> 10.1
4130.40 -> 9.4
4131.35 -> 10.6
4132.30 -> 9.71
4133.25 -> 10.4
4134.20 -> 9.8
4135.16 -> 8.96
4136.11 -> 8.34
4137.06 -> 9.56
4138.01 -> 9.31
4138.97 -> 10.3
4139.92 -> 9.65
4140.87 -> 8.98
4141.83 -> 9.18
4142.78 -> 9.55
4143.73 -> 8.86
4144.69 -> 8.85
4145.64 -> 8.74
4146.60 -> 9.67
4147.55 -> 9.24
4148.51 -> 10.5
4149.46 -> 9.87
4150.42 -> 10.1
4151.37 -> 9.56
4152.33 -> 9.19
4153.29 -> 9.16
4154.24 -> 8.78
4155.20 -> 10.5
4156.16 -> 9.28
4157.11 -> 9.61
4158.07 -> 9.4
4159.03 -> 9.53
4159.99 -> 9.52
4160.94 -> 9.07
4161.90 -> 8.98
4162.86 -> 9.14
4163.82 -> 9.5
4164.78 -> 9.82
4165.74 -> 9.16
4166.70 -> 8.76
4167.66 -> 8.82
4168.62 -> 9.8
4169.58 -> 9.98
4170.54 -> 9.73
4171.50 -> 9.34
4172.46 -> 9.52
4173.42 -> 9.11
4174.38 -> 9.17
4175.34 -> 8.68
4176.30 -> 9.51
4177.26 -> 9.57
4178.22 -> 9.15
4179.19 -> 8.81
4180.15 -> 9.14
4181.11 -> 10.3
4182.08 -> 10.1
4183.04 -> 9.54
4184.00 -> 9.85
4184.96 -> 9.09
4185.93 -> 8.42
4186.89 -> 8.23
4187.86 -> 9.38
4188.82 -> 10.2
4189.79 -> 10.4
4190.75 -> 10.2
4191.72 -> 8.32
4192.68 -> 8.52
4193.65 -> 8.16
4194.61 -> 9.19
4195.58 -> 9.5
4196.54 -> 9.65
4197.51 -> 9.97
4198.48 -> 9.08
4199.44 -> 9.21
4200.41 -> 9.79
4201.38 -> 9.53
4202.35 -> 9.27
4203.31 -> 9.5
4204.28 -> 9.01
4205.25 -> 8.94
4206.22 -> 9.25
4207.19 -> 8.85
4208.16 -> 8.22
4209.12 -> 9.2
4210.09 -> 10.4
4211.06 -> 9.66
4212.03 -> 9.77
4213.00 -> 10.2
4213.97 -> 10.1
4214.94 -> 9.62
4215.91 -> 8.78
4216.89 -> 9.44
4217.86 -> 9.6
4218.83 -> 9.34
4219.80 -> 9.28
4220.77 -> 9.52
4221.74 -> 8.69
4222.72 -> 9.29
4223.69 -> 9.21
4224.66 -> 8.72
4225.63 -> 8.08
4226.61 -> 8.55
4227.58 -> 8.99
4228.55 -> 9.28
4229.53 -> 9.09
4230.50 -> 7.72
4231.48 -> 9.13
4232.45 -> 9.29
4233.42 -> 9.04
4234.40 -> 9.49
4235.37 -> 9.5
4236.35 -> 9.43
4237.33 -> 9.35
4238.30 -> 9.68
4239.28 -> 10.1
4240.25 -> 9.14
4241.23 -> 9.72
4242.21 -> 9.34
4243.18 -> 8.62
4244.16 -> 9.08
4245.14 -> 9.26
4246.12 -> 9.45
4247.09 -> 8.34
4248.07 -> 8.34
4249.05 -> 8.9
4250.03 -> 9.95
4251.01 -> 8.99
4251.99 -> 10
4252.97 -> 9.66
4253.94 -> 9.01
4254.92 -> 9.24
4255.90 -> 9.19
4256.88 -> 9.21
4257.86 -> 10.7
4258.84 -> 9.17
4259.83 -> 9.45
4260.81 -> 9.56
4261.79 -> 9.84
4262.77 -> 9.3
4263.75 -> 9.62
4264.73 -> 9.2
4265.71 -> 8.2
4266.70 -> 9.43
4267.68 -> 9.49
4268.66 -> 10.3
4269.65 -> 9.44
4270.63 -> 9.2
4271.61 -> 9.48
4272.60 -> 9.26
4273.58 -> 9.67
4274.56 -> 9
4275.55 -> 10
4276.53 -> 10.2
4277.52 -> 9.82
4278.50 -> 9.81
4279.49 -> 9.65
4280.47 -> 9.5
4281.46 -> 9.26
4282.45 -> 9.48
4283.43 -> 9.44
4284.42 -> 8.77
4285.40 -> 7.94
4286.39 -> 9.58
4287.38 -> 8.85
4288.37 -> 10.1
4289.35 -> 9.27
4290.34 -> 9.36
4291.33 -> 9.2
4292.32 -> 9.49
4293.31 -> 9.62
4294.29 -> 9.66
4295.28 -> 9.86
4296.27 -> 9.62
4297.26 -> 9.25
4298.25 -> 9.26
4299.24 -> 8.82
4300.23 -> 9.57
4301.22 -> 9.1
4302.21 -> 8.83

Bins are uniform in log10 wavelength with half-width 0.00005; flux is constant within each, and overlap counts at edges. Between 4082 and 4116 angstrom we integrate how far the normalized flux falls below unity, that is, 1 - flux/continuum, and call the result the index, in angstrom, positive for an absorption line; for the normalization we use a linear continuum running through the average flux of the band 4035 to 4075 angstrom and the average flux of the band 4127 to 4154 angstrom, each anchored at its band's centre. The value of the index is 3.3 angstrom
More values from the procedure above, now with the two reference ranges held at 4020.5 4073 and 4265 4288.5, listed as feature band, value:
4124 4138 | -0.29 angstrom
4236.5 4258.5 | 0.17 angstrom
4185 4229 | 0.73 angstrom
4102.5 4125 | 1.47 angstrom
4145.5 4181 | 0.05 angstrom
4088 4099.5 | 0.74 angstrom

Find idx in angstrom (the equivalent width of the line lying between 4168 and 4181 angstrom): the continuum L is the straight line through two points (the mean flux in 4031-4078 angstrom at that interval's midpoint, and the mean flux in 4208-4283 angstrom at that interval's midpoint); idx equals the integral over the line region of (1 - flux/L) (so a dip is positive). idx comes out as 0.0 angstrom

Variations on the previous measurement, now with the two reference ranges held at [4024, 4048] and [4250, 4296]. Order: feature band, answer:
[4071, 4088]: -0.3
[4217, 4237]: 0.7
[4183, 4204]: 0.2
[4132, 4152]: -0.3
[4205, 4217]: 0.0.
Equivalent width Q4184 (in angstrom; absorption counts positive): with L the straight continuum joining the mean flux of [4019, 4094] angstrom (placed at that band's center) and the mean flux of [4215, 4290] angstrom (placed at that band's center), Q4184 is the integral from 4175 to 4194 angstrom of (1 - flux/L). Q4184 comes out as 0.1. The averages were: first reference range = 9.45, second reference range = 9.29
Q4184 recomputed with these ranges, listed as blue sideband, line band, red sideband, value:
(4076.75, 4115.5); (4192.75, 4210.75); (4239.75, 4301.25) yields -0.29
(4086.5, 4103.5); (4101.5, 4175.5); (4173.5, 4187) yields -4.04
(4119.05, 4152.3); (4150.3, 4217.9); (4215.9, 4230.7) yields -1.20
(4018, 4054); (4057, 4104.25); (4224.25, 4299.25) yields 1.61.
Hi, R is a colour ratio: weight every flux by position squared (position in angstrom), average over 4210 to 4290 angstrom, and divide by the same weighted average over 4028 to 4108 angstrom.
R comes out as 1.12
